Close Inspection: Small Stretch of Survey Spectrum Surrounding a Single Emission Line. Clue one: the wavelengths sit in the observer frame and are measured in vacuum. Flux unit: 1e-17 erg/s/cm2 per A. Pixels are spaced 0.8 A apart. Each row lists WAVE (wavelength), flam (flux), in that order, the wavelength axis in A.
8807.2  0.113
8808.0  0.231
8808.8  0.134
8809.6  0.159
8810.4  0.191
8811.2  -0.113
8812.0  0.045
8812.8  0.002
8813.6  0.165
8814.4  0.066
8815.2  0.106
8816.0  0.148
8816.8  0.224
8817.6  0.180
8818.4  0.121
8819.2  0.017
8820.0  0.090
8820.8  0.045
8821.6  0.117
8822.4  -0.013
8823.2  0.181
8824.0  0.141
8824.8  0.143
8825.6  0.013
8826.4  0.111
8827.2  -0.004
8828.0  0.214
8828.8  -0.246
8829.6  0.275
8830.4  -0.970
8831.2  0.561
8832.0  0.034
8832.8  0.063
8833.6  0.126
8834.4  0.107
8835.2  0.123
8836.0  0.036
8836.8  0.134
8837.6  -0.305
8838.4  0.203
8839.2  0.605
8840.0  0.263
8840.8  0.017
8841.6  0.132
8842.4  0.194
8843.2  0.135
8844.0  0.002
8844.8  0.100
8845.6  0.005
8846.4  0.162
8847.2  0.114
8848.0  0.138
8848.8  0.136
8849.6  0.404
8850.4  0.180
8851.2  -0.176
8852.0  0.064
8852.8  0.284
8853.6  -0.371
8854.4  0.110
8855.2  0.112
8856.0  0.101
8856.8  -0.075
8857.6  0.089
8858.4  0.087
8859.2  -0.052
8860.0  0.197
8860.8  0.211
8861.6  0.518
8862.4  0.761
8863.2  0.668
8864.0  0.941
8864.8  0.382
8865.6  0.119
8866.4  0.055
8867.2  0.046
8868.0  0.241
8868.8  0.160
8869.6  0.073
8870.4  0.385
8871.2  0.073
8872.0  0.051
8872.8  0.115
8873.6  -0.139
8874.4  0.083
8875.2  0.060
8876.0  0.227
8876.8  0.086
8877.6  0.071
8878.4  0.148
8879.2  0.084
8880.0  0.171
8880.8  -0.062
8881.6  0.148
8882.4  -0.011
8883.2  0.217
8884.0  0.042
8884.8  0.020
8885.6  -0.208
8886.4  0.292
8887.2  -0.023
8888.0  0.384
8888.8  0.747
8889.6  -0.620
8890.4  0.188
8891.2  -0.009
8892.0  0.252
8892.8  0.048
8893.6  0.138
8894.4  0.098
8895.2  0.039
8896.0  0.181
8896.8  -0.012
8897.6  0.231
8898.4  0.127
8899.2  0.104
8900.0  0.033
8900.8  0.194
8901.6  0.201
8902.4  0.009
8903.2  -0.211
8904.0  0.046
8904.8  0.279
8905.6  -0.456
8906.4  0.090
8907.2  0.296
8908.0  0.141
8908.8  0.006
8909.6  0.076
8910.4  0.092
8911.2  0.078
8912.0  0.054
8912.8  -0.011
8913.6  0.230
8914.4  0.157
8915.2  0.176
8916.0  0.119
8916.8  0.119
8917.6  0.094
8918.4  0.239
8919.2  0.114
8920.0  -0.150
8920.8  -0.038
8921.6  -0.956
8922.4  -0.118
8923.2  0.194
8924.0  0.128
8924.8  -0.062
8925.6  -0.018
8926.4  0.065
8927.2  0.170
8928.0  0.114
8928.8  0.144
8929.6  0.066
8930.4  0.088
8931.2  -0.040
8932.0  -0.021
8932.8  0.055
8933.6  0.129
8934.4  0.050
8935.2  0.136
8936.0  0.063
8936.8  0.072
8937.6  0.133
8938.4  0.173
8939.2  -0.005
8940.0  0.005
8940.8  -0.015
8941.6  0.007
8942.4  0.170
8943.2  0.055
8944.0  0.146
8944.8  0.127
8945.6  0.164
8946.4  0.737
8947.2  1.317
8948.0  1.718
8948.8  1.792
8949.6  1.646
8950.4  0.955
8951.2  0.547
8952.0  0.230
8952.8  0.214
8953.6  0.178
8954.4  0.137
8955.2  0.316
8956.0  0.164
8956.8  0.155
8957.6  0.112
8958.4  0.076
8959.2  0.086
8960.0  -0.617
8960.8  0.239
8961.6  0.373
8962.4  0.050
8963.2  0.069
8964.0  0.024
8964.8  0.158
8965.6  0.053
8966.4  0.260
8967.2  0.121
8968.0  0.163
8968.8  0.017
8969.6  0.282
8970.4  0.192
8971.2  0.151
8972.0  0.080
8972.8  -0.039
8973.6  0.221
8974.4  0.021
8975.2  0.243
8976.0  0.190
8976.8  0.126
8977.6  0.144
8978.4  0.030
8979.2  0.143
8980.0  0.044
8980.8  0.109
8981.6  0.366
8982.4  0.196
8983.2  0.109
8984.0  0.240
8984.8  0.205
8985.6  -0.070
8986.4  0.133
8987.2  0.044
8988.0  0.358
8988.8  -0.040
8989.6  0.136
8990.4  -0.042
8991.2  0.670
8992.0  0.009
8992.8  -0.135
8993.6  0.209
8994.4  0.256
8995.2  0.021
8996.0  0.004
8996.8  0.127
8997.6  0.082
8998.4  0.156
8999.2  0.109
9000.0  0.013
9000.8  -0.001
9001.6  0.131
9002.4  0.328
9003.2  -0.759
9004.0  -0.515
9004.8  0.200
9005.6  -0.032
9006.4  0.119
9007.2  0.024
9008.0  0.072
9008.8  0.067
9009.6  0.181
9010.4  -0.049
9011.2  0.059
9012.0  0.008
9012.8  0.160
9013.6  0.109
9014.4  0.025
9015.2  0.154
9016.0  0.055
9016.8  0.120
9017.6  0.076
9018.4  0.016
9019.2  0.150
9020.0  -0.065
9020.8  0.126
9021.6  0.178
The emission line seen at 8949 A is [O III] 5007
